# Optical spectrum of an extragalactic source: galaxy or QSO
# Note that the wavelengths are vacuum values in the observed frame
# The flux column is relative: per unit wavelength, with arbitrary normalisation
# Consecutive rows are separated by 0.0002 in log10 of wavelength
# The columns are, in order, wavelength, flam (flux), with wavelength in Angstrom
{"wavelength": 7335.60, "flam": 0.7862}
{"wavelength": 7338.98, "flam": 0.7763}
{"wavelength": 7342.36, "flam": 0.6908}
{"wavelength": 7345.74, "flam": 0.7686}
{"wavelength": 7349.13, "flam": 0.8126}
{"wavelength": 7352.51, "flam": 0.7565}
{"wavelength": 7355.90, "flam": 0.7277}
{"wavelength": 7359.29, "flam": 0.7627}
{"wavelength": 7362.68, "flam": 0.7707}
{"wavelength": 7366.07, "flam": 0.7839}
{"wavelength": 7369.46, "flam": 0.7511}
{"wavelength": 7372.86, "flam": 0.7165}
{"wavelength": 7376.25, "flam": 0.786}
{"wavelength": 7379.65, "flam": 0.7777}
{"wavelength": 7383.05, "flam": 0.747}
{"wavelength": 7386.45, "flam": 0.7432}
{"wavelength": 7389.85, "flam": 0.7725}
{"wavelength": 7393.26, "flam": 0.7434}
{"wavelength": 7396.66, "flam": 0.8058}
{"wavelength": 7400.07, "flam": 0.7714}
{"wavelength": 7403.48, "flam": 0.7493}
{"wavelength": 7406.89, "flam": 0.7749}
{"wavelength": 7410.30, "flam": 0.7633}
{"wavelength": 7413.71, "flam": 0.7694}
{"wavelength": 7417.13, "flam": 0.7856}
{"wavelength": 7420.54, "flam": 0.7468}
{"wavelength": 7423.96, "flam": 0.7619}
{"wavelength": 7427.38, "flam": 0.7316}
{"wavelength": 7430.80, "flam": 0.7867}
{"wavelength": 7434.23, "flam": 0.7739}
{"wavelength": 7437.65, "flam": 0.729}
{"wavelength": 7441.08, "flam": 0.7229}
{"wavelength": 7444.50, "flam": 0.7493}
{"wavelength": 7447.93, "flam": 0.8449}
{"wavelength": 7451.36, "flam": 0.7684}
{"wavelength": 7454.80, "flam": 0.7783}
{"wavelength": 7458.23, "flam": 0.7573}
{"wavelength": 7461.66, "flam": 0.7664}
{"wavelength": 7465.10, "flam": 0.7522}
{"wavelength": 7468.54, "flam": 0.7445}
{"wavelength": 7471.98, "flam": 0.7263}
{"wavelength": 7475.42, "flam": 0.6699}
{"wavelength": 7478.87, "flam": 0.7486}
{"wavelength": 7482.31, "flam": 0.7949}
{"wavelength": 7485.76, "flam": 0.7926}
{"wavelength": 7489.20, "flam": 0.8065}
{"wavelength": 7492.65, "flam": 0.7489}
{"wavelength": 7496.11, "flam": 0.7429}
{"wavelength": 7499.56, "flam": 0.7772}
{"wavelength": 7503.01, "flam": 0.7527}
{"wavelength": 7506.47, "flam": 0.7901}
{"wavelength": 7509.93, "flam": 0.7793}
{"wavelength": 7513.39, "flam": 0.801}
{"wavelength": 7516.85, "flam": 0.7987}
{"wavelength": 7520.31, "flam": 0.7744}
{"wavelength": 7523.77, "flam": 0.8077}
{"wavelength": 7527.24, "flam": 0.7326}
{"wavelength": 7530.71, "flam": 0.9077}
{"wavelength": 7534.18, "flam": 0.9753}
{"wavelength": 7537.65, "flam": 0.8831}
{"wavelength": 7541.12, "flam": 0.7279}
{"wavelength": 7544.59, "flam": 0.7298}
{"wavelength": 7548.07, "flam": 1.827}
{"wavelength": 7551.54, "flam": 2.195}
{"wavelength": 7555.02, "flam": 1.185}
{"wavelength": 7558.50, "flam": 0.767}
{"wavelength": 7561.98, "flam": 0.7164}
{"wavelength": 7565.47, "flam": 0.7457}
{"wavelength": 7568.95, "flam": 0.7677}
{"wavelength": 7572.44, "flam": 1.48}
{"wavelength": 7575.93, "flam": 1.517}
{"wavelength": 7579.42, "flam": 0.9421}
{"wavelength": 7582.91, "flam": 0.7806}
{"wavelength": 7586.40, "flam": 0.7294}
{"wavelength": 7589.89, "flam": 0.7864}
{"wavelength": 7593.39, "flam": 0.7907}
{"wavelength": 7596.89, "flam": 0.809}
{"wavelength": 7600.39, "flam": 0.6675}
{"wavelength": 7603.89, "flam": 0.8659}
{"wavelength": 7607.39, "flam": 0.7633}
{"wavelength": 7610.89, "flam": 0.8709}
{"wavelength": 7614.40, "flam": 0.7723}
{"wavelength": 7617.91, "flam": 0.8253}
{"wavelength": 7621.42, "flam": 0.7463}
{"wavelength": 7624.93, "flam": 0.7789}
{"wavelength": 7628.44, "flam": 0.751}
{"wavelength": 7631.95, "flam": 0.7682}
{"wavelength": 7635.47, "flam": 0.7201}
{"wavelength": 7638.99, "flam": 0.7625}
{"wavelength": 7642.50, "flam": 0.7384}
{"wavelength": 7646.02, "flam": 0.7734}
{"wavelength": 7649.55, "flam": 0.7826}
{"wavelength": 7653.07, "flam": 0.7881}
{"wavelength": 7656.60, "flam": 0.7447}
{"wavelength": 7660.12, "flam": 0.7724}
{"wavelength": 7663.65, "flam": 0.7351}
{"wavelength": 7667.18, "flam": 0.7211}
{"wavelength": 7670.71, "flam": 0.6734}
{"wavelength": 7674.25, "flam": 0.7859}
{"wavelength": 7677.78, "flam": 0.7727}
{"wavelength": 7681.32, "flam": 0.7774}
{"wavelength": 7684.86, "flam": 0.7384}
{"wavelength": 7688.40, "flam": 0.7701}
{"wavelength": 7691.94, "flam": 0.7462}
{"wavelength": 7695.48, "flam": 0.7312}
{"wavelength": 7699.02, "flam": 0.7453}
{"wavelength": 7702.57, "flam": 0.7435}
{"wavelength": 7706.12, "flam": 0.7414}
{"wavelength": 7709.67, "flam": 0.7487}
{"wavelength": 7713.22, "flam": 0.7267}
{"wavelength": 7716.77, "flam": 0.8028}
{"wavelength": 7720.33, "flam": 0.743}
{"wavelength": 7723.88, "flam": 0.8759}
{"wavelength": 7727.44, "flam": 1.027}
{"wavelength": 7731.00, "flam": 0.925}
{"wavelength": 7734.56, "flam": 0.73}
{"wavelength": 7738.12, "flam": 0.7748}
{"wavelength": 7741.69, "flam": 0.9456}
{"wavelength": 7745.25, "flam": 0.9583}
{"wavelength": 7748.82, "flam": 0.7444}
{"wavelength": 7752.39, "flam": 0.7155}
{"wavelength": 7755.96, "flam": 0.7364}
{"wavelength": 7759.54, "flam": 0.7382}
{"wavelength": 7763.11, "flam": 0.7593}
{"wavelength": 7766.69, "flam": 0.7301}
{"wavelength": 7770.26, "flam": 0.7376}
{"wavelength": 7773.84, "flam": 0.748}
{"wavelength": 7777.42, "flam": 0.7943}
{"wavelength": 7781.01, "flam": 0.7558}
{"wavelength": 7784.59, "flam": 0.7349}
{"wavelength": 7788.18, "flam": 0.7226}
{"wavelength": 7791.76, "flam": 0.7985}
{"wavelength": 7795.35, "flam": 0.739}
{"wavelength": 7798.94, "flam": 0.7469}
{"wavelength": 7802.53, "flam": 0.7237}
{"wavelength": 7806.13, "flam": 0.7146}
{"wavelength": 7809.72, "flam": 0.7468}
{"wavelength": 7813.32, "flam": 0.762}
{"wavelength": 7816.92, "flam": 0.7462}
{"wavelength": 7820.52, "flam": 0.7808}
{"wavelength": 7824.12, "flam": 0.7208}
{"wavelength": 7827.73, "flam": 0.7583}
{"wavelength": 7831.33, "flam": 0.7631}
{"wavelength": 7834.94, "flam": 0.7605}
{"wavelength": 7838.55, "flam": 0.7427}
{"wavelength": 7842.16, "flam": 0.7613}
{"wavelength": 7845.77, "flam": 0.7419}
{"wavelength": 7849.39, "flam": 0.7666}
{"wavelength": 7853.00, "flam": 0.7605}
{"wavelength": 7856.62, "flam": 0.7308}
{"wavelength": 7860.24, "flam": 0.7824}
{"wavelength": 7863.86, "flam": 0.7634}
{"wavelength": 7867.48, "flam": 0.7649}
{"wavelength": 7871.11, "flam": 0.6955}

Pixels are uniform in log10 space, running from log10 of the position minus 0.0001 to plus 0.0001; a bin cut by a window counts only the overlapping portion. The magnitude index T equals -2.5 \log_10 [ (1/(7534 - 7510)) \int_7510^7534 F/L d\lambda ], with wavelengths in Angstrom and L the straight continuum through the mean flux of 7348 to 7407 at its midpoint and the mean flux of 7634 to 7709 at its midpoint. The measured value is -0.08 mag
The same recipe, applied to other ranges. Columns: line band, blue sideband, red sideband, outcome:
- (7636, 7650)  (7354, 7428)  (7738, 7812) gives 0.01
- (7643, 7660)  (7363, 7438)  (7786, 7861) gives -0.02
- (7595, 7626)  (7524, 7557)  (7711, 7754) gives 0.27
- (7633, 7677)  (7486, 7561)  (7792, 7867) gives 0.14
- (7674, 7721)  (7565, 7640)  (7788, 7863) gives 0.07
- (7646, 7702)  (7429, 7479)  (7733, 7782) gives 0.03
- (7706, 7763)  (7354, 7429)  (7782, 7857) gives -0.08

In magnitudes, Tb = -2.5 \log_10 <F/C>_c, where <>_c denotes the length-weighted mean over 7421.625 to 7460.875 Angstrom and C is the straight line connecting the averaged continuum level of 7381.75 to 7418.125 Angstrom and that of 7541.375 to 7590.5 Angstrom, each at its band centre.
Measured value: 0.108 mag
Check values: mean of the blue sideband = 0.766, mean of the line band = 0.764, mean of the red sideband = 1.08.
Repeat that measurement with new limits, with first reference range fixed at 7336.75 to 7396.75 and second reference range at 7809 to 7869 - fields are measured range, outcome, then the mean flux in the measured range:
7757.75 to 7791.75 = 0.01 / 0.75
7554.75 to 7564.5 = -0.10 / 0.833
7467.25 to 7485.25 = 0.03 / 0.74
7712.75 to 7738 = -0.11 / 0.835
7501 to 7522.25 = -0.03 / 0.783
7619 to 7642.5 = 0.00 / 0.756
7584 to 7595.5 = -0.02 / 0.771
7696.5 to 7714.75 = 0.02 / 0.741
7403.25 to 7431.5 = -0.01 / 0.763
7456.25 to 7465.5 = 0.00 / 0.761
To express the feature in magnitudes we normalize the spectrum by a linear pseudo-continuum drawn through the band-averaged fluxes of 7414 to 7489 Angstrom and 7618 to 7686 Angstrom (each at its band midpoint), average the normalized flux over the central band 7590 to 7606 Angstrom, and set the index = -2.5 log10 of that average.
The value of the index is -0.04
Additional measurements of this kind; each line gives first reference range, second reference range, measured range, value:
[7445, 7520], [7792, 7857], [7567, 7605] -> -0.20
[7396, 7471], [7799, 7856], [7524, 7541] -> -0.13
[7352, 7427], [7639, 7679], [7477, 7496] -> -0.02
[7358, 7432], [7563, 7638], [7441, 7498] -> 0.05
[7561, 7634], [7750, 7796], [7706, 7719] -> 0.04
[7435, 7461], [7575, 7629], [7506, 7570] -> -0.18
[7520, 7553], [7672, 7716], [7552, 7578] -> -0.08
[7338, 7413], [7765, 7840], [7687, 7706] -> 0.01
